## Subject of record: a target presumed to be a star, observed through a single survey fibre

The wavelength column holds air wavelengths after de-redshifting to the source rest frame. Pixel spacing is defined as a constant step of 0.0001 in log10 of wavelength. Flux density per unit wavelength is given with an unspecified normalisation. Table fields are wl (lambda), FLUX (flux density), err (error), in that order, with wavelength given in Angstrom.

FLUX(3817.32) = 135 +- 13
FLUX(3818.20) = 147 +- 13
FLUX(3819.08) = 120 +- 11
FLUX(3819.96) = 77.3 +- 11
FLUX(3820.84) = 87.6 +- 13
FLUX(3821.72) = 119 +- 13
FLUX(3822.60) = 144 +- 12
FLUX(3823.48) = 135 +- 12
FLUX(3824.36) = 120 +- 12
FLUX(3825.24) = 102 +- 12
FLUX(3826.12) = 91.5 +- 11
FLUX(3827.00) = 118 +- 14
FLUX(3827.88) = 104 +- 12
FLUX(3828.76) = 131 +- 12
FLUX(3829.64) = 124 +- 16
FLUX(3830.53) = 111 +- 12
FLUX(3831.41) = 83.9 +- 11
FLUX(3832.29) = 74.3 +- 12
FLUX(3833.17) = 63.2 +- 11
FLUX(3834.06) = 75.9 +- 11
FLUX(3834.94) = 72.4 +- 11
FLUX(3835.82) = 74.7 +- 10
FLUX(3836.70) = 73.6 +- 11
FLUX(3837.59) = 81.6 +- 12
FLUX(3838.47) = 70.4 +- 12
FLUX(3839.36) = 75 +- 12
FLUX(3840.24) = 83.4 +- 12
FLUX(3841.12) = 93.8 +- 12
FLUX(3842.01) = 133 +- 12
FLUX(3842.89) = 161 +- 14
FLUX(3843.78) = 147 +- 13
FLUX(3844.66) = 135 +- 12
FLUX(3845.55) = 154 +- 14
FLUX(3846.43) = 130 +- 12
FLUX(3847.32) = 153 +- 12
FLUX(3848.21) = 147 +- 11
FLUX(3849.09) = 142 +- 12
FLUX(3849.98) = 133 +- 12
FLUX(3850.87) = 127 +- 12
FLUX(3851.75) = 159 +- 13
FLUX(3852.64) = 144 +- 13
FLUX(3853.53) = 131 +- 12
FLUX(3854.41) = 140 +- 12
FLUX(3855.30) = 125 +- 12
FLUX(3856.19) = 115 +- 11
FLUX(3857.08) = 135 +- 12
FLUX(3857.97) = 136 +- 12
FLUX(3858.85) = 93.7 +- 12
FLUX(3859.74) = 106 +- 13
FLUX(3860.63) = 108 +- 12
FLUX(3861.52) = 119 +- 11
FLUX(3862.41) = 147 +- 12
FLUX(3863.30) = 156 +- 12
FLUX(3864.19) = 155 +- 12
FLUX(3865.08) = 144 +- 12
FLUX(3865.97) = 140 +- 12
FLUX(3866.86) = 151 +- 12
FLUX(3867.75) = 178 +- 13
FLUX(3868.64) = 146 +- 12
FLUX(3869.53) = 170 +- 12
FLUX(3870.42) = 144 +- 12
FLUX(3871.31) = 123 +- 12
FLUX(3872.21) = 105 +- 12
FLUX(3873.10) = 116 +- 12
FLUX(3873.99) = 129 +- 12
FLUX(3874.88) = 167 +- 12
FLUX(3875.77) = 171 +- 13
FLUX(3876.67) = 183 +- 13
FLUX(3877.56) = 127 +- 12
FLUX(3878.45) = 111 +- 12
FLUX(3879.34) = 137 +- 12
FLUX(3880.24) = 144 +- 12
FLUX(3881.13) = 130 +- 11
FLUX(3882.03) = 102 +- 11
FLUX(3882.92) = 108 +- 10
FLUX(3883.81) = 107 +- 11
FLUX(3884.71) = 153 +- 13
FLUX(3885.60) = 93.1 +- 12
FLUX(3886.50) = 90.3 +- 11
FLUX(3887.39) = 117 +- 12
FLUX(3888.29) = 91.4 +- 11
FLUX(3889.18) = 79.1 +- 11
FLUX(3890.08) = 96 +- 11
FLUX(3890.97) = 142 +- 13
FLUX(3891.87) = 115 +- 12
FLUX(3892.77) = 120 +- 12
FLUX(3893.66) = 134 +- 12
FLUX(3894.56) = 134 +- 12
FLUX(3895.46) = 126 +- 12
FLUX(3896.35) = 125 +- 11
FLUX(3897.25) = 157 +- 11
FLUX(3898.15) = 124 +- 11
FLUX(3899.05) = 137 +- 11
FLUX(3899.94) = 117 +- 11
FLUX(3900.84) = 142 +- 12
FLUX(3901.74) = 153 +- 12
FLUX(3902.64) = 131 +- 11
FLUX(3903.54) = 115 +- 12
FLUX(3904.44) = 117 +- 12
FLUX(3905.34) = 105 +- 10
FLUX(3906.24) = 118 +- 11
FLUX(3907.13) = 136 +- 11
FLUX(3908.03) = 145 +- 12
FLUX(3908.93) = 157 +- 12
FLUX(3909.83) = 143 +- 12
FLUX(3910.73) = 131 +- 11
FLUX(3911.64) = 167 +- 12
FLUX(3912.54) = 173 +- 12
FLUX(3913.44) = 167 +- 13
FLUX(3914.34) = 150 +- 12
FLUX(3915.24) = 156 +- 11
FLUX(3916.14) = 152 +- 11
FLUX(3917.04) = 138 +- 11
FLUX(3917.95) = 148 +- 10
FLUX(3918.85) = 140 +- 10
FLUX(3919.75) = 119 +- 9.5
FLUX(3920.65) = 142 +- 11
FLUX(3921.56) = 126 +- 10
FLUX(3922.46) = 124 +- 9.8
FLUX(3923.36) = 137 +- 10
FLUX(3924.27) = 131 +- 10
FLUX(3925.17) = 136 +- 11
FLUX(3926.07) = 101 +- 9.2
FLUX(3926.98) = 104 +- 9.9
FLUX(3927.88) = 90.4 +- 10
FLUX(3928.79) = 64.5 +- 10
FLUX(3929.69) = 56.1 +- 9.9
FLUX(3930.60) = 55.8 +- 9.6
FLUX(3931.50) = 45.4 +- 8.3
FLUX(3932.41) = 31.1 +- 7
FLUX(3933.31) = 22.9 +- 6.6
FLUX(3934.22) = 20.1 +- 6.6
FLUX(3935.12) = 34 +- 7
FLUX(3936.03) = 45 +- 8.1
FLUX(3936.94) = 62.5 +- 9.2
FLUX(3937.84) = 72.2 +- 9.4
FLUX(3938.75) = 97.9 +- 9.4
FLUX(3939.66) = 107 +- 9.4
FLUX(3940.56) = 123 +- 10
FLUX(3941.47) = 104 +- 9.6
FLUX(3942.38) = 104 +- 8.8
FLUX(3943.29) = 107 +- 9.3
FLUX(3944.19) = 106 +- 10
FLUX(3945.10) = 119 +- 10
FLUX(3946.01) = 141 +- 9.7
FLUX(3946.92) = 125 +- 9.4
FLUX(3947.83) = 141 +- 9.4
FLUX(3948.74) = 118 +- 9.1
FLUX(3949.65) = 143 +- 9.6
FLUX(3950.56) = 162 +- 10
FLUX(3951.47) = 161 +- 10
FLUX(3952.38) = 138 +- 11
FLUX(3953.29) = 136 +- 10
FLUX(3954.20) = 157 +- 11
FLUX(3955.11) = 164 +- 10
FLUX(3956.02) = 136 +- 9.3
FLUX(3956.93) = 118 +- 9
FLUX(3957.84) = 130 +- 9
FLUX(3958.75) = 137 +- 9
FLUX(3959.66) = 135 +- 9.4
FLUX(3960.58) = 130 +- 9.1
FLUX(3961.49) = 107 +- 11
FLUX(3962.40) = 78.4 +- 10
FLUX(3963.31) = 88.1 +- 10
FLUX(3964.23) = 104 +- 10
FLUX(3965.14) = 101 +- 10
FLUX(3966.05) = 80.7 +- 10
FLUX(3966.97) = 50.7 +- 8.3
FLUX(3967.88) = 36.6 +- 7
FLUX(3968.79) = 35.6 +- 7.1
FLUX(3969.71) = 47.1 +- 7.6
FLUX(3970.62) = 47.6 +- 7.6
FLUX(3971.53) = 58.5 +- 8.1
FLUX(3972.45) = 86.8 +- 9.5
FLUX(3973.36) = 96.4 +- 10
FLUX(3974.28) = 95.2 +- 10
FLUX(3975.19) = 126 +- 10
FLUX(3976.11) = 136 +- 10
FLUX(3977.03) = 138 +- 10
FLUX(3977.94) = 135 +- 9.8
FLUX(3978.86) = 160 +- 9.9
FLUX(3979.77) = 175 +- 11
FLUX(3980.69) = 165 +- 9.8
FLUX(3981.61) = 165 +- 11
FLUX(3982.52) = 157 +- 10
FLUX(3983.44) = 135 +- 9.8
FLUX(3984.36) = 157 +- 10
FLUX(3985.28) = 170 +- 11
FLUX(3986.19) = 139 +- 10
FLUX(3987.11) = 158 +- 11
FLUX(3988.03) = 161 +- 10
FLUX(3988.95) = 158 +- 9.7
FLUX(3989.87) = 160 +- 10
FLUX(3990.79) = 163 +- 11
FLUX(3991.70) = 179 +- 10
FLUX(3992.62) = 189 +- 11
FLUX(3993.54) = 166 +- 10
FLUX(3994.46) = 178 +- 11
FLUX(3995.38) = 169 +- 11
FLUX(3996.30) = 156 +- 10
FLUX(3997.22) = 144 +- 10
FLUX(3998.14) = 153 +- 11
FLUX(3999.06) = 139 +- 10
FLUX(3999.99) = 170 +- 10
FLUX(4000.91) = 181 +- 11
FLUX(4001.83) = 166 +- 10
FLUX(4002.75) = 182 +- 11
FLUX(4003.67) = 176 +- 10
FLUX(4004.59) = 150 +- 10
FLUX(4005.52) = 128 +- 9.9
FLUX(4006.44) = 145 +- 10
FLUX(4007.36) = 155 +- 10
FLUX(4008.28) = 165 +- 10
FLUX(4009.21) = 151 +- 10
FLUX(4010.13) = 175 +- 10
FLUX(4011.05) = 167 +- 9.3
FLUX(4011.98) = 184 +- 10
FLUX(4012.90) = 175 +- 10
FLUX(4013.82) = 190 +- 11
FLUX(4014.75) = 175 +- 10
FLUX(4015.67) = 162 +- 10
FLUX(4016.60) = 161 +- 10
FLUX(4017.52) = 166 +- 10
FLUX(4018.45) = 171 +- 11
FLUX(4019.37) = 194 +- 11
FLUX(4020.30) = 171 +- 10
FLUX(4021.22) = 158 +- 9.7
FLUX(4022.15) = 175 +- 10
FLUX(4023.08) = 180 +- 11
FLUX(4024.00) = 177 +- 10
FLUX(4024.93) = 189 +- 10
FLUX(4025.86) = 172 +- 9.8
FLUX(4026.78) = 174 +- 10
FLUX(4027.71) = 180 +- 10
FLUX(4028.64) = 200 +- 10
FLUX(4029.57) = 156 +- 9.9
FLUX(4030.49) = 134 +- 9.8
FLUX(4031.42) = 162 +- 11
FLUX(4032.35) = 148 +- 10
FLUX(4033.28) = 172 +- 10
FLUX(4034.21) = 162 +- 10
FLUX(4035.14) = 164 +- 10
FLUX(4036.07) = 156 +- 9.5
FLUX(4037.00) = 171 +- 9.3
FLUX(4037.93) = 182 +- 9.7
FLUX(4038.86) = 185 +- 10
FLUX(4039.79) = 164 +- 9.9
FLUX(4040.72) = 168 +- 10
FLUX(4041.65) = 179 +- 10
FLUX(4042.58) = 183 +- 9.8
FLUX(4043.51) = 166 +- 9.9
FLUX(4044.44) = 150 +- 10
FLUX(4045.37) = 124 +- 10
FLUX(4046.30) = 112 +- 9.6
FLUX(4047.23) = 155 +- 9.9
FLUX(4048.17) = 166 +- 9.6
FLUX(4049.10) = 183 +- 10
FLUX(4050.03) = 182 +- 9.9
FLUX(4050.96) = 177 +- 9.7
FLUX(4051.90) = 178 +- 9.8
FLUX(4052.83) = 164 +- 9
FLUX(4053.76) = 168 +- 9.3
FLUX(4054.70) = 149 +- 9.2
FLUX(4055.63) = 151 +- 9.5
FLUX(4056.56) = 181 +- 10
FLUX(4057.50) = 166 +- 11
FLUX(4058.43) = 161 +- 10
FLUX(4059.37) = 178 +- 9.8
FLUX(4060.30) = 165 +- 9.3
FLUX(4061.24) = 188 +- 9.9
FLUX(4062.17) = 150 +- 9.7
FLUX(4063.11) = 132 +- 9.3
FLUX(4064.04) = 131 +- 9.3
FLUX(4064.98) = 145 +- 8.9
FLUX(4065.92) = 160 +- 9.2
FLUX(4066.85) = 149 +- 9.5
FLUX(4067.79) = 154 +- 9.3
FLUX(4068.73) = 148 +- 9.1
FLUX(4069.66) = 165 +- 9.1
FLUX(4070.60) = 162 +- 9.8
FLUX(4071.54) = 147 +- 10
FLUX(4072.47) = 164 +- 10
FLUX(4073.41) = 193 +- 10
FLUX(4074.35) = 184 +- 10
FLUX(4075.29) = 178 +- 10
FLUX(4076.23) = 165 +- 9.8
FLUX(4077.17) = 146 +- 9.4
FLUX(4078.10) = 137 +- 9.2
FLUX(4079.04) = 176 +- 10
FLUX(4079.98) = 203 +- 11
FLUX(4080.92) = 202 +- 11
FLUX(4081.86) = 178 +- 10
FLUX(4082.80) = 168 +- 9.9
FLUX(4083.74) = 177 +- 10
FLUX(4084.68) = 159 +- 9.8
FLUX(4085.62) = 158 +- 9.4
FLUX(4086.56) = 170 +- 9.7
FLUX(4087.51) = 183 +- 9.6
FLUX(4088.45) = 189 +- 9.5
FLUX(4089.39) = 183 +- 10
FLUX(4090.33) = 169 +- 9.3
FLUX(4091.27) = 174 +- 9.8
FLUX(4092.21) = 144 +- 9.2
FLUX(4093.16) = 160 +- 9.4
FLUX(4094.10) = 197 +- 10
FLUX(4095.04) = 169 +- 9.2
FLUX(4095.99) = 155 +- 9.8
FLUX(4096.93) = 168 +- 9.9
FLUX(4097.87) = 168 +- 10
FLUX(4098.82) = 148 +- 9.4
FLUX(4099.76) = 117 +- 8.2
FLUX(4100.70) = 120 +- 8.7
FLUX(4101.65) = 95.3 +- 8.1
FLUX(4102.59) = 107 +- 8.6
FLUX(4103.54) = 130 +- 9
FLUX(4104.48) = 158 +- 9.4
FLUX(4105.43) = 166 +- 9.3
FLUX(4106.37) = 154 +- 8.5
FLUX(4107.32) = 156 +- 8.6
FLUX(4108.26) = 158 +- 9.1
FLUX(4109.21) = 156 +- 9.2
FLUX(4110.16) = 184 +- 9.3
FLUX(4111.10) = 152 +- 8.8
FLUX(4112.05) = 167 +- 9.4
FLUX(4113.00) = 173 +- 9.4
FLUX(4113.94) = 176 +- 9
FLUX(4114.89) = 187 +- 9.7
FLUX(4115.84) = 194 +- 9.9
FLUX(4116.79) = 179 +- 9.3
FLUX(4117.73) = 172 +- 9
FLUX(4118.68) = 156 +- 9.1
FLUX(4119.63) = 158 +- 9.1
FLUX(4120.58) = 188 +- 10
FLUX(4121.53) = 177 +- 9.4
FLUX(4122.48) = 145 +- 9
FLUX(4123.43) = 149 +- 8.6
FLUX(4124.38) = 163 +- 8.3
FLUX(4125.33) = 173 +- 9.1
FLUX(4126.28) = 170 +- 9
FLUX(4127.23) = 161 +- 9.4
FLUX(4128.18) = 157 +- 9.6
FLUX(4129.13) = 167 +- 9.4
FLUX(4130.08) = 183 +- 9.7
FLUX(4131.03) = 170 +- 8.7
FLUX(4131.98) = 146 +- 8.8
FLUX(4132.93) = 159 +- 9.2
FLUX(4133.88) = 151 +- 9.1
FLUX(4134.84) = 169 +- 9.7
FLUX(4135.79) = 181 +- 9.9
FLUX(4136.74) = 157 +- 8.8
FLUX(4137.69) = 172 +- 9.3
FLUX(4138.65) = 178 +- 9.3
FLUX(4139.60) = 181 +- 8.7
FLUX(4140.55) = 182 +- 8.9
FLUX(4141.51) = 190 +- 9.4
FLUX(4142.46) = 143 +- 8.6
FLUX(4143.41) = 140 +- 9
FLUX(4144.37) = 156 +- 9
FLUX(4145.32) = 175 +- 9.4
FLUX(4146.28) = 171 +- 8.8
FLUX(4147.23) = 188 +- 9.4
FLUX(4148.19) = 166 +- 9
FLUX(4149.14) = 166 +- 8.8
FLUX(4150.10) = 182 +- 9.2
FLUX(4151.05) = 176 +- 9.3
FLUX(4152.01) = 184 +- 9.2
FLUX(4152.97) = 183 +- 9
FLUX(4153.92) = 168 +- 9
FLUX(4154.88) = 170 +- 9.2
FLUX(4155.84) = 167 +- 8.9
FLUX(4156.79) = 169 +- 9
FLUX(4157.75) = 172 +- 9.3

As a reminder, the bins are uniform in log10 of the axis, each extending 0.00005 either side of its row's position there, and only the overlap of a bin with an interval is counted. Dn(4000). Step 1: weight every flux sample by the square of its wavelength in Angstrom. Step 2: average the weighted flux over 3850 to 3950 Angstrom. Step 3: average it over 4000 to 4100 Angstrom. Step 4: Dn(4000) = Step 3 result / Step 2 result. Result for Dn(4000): 1.47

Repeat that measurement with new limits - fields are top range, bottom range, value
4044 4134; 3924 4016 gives 1.37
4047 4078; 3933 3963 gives 1.54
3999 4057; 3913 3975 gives 1.66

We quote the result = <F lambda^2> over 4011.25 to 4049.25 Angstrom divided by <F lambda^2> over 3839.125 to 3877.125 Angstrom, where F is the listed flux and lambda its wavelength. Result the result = 1.3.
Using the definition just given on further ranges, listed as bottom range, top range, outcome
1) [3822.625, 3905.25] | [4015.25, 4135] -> 1.48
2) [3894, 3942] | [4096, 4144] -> 1.56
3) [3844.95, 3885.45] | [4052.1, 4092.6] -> 1.35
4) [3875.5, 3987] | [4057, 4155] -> 1.53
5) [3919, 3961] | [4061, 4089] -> 1.63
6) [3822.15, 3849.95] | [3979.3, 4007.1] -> 1.58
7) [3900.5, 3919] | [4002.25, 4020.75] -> 1.24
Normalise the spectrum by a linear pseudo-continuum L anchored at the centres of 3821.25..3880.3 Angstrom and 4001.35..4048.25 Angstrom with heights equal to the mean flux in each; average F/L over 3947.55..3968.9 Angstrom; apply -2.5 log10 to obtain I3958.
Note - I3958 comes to 0.27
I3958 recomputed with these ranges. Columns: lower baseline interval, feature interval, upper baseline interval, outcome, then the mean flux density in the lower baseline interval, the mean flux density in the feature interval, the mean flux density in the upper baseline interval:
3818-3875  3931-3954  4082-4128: 0.35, 121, 99.3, 162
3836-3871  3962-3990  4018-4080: 0.30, 130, 116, 165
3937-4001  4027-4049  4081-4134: -0.13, 128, 163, 163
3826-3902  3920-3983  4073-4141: 0.29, 124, 106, 165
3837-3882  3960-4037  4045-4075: 0.04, 133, 147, 161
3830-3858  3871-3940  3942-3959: 0.07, 115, 117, 134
